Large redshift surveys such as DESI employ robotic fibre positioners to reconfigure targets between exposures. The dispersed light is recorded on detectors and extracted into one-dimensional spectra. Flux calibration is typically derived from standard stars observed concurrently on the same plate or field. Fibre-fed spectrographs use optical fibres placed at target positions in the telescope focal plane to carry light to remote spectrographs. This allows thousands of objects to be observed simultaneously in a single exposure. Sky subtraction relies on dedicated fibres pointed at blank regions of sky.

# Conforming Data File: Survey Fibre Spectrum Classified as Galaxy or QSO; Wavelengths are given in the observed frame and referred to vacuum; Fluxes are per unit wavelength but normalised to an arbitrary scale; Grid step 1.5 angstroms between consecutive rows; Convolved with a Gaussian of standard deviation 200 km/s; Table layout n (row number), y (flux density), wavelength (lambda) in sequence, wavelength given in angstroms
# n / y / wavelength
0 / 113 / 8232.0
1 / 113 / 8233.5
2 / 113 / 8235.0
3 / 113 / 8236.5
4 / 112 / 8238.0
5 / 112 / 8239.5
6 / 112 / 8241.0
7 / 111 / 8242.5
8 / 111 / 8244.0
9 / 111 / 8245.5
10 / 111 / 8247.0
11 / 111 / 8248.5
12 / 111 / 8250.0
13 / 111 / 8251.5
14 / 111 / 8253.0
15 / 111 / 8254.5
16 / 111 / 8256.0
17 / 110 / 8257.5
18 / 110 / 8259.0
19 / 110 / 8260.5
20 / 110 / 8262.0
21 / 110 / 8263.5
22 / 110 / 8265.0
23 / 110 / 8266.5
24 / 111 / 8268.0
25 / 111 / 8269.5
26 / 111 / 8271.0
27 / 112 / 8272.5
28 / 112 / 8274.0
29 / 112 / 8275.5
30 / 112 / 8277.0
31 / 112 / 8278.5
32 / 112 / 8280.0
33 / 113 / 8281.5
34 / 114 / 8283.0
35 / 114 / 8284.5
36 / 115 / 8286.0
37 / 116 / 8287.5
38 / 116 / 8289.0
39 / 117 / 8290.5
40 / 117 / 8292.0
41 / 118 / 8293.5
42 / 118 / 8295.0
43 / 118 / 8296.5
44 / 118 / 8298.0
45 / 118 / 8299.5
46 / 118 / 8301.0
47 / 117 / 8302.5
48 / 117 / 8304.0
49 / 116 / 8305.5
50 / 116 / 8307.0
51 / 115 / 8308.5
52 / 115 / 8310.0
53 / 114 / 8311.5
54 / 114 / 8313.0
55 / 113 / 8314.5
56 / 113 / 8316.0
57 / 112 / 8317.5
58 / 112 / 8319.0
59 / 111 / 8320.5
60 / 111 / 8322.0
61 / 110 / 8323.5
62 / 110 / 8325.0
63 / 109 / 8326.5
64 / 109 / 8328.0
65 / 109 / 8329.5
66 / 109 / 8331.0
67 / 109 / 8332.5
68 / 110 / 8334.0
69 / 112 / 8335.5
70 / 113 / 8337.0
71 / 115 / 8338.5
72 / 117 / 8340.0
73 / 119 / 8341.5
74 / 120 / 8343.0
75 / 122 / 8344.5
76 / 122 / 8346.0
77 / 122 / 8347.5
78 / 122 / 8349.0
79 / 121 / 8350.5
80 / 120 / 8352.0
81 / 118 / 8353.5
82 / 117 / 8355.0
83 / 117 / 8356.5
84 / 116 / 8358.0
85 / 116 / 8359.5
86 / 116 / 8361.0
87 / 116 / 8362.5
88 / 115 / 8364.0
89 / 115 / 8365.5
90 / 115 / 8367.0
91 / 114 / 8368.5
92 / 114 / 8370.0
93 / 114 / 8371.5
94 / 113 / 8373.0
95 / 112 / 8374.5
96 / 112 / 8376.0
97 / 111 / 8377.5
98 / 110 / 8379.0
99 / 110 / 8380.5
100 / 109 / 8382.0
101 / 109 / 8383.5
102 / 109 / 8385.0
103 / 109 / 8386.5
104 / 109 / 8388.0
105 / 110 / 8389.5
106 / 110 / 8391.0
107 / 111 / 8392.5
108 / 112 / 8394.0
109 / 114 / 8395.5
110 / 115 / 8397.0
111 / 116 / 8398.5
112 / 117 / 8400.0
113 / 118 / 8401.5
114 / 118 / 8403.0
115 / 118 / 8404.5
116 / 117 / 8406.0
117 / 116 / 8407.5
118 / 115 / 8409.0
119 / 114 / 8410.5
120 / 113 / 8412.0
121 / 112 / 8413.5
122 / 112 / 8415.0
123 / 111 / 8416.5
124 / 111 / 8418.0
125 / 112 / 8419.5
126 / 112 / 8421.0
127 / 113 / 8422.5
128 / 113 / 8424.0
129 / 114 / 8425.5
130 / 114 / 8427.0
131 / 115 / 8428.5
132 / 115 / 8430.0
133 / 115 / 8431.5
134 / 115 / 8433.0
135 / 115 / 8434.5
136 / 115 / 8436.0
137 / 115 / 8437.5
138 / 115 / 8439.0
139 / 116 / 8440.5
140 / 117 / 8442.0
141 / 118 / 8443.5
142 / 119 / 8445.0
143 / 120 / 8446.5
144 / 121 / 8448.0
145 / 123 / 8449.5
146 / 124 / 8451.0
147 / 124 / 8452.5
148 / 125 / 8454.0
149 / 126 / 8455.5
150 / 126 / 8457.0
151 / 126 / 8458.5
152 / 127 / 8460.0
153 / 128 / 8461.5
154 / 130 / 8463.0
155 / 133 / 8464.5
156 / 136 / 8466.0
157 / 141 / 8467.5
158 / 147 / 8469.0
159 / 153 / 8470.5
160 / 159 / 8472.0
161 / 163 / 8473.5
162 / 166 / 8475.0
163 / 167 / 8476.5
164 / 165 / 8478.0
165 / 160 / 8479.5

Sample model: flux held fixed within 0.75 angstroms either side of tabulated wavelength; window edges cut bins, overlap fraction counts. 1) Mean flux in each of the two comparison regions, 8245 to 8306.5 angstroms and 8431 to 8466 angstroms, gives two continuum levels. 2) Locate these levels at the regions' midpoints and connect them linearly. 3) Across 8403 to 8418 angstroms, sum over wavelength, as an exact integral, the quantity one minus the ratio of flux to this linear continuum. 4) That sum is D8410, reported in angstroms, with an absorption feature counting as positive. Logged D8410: 0.71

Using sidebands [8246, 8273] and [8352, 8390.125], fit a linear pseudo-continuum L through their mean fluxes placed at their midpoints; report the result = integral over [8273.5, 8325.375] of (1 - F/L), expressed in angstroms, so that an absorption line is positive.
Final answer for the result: -1.4 angstroms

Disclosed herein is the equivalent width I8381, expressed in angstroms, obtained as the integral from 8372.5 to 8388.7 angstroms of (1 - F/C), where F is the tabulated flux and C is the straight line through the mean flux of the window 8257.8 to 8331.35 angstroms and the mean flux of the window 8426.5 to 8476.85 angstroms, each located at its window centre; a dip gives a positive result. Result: 1.50 angstroms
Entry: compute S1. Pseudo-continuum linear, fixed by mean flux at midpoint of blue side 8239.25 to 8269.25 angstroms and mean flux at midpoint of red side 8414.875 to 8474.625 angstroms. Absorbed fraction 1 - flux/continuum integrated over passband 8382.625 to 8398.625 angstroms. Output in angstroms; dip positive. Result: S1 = 1.2 angstroms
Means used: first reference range 111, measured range 111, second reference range 124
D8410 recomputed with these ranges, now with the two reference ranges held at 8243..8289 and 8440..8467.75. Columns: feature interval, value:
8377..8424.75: 3.38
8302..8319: 0.03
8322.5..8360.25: 0.55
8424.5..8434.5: 0.70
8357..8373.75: 0.53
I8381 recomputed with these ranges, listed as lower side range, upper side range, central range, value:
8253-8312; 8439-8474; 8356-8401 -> 3.6 angstroms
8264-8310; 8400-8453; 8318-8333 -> 0.6 angstroms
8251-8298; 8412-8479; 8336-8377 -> 0.8 angstroms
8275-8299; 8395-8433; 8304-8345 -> 0.6 angstroms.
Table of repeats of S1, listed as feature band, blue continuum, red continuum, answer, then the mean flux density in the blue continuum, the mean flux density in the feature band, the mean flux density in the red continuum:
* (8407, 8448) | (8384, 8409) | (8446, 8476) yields 3.1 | 114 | 115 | 135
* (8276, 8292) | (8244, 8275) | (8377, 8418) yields -0.4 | 111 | 114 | 113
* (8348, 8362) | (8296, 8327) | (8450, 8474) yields 0.2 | 114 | 118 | 135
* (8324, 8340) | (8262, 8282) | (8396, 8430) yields 0.3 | 111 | 111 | 114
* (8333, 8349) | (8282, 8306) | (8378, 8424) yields -0.3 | 117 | 117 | 113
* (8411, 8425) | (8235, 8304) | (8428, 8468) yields 1.0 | 113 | 112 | 122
